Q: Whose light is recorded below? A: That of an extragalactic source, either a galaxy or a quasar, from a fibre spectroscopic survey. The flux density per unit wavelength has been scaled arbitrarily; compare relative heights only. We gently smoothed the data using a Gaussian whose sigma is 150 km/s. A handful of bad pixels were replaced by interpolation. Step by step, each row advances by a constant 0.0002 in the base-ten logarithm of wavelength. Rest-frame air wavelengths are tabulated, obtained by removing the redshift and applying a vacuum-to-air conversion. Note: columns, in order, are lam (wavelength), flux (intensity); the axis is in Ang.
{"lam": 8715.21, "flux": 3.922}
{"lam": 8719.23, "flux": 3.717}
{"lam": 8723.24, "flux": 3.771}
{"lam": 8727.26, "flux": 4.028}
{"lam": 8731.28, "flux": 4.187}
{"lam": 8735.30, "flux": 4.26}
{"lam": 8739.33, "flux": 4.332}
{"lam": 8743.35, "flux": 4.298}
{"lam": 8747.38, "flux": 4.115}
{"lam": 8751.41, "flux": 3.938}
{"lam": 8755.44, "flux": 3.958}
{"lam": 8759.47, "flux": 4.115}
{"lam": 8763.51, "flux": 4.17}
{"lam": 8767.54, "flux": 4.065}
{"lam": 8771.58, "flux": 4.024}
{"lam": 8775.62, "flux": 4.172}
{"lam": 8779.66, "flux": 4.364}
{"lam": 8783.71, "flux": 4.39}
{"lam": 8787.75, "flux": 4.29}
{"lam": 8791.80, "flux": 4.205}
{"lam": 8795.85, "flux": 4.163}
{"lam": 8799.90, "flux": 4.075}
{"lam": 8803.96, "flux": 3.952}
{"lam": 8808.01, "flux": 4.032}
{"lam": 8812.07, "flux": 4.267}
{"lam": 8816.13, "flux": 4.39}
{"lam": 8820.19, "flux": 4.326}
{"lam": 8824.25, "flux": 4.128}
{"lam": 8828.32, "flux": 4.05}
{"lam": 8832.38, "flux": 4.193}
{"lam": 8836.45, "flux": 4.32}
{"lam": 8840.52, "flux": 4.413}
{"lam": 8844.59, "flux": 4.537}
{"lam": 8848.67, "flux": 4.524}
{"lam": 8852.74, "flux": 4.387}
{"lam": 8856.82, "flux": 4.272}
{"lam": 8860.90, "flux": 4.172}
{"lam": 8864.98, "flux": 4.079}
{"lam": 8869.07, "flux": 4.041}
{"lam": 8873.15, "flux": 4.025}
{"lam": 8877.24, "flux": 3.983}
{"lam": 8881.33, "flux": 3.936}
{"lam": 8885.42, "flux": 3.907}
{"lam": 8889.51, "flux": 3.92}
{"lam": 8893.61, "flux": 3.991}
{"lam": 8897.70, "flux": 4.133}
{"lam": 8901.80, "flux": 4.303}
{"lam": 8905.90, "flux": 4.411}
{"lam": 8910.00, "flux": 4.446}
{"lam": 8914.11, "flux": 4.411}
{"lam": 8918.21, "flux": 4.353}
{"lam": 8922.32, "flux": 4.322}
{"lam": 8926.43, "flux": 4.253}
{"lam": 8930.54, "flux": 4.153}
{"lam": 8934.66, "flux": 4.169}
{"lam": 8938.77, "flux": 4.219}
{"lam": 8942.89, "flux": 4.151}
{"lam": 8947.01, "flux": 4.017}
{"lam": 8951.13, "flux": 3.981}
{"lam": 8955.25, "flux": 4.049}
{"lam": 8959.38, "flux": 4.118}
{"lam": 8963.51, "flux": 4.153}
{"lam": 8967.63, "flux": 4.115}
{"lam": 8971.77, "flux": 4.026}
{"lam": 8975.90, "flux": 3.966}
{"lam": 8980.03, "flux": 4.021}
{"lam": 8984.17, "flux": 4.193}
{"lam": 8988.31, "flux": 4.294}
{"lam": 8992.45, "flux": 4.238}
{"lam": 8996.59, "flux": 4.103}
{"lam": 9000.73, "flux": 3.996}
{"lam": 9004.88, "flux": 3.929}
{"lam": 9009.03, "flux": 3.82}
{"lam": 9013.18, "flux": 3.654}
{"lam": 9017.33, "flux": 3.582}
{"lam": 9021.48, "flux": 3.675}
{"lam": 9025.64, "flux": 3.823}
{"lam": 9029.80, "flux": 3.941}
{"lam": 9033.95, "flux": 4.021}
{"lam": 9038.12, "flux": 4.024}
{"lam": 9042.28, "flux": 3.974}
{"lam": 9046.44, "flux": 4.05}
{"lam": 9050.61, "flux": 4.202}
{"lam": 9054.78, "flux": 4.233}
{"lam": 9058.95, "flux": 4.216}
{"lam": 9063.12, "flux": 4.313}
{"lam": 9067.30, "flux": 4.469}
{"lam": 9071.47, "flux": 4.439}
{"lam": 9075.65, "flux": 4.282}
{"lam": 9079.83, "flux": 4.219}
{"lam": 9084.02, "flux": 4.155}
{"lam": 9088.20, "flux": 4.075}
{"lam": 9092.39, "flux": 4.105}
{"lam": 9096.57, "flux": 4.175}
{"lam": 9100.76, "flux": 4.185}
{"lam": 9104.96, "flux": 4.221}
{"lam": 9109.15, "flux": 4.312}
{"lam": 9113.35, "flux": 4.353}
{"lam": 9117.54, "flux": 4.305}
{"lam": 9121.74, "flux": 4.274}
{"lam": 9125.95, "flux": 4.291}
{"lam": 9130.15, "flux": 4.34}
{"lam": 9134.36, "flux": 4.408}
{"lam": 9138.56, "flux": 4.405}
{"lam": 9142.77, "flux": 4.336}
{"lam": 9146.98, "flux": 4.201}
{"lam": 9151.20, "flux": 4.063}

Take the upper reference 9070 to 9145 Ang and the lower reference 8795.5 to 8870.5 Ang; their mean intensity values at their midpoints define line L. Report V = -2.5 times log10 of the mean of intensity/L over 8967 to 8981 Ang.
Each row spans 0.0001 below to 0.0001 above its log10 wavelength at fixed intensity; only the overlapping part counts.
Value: 0.06 mag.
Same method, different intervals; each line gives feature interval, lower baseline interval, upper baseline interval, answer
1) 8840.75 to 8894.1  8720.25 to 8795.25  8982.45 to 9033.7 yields -0.03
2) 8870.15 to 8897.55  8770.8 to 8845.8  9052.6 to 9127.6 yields 0.07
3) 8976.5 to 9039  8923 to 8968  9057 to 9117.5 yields 0.06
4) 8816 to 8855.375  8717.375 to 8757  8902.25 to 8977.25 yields -0.05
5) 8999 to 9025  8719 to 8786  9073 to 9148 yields 0.12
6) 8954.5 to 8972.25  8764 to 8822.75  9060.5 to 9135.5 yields 0.04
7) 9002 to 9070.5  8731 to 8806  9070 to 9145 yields 0.06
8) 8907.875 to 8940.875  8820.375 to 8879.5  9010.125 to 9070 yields -0.04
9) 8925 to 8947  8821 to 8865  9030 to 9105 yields 0.02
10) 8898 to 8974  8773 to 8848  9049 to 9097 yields 0.01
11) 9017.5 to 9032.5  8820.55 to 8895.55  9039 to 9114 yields 0.11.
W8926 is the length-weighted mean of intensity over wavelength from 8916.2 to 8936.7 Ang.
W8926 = 4.25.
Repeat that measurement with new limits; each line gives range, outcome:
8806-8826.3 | 4.23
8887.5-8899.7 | 4.01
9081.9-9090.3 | 4.11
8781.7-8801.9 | 4.23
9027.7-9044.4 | 3.99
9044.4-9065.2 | 4.2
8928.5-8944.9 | 4.17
